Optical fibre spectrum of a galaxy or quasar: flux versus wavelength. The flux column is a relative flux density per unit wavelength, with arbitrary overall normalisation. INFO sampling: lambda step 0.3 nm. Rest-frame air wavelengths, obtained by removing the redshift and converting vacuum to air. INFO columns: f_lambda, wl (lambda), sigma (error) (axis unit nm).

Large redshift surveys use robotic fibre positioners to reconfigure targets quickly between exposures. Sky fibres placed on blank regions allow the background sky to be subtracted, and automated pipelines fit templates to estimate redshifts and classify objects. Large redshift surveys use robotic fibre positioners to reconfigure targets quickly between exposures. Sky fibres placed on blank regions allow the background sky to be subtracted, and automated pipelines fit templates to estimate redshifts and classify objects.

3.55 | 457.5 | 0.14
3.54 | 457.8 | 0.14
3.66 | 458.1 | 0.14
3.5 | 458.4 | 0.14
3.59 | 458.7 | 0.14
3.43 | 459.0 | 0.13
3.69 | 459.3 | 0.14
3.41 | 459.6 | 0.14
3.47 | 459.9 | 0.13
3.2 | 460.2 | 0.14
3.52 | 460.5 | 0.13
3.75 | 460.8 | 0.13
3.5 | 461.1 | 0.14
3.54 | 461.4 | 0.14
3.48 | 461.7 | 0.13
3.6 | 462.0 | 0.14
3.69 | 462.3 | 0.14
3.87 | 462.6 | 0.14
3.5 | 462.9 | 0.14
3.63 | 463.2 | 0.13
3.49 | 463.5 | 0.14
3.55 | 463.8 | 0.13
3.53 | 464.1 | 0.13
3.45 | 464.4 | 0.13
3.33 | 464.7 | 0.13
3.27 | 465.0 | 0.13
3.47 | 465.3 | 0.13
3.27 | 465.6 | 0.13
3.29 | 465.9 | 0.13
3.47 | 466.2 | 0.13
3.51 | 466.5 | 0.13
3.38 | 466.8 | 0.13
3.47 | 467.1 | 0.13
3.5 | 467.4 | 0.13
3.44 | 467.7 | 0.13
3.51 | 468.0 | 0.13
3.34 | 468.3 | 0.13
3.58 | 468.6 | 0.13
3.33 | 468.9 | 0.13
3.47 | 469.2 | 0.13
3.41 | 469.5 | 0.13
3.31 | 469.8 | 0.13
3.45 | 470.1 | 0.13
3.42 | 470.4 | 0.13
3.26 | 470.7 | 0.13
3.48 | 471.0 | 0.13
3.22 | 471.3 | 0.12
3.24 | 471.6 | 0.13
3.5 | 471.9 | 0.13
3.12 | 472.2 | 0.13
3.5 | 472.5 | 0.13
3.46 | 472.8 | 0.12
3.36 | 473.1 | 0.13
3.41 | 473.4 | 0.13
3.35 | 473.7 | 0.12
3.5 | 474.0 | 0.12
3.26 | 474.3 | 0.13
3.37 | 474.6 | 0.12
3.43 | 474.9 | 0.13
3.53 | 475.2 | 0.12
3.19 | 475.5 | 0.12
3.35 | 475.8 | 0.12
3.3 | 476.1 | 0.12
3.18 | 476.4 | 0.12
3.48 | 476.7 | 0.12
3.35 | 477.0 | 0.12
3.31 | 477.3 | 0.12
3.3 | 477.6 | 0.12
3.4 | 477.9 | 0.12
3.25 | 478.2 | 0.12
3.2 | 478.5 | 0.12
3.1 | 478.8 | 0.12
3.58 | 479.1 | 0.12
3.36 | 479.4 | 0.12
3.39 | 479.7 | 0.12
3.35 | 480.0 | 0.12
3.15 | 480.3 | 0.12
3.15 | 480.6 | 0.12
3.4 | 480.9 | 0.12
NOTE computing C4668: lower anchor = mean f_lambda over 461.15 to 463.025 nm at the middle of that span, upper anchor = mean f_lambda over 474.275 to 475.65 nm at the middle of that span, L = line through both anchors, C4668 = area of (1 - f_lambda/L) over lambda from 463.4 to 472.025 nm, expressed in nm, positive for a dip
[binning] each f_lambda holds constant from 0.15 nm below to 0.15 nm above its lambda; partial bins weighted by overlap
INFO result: 0.22 nm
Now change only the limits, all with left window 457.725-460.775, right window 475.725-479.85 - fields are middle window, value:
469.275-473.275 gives 0.028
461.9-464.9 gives -0.077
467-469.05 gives -0.018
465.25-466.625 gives 0.019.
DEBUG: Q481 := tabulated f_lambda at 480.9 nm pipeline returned 3.4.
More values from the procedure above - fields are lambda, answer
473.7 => 3.35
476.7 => 3.48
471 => 3.48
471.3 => 3.22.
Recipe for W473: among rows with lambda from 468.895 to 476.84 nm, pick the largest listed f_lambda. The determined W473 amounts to 3.53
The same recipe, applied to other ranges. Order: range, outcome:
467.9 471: 3.58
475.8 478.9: 3.48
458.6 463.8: 3.87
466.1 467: 3.51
